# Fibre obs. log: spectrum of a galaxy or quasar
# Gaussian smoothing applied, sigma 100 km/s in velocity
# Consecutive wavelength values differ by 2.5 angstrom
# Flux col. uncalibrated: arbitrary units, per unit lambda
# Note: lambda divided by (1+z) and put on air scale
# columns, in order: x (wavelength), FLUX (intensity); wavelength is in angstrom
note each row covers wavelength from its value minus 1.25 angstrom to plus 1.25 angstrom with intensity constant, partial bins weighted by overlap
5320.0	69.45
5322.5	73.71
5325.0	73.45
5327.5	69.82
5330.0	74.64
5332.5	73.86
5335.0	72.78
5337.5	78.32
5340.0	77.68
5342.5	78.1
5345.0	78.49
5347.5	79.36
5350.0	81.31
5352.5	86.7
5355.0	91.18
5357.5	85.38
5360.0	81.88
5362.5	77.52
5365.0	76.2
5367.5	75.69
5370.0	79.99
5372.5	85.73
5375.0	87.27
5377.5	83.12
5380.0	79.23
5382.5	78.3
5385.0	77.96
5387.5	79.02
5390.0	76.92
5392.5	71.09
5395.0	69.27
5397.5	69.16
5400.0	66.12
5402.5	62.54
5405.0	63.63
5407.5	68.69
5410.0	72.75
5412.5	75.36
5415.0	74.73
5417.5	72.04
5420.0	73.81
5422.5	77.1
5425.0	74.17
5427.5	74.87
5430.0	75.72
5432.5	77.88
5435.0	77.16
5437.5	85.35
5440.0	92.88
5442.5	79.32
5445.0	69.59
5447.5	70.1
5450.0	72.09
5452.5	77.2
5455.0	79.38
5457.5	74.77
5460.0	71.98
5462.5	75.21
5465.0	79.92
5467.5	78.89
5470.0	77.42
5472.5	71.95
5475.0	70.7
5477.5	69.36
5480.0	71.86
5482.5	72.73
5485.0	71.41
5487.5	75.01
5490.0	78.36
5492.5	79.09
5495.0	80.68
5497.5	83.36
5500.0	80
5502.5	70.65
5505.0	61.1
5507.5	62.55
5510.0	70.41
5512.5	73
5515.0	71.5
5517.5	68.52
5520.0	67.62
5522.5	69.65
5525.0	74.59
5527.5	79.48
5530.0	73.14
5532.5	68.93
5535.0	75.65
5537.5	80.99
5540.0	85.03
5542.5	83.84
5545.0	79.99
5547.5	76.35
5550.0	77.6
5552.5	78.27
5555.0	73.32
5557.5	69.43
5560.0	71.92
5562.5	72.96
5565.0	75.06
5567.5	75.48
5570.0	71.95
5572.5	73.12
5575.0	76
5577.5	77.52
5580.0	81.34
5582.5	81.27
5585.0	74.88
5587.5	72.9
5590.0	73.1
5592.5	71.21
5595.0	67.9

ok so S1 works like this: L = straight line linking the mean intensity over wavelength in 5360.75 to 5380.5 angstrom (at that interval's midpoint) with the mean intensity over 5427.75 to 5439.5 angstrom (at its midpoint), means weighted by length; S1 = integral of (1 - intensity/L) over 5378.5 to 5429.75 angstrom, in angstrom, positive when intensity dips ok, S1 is 4.6 angstrom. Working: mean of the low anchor 80.7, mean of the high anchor 79.6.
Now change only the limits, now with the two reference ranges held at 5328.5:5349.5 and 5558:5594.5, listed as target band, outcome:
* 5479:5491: 0.3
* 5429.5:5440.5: -0.8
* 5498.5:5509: 0.9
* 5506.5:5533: 1.5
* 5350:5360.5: -1.3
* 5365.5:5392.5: -1.2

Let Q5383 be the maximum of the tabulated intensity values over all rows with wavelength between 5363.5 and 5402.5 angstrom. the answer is 87.27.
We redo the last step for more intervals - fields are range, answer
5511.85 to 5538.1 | 80.99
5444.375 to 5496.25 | 80.68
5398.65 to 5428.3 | 77.1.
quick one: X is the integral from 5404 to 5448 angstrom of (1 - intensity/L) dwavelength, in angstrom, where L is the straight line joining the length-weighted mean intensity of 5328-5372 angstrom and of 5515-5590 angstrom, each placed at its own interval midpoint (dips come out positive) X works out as 1.33 angstrom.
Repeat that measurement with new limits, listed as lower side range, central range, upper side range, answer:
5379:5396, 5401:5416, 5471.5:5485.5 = 1.1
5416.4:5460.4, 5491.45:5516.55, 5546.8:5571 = 0.7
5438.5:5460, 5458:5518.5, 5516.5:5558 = 2.1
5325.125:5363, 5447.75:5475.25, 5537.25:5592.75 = 0.8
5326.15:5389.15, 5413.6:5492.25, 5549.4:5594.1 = 1.8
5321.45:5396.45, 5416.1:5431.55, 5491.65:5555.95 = 0.5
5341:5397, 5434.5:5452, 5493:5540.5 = -0.3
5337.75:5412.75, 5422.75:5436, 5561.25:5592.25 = 0.1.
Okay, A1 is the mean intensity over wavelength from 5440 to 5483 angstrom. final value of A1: 74.8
